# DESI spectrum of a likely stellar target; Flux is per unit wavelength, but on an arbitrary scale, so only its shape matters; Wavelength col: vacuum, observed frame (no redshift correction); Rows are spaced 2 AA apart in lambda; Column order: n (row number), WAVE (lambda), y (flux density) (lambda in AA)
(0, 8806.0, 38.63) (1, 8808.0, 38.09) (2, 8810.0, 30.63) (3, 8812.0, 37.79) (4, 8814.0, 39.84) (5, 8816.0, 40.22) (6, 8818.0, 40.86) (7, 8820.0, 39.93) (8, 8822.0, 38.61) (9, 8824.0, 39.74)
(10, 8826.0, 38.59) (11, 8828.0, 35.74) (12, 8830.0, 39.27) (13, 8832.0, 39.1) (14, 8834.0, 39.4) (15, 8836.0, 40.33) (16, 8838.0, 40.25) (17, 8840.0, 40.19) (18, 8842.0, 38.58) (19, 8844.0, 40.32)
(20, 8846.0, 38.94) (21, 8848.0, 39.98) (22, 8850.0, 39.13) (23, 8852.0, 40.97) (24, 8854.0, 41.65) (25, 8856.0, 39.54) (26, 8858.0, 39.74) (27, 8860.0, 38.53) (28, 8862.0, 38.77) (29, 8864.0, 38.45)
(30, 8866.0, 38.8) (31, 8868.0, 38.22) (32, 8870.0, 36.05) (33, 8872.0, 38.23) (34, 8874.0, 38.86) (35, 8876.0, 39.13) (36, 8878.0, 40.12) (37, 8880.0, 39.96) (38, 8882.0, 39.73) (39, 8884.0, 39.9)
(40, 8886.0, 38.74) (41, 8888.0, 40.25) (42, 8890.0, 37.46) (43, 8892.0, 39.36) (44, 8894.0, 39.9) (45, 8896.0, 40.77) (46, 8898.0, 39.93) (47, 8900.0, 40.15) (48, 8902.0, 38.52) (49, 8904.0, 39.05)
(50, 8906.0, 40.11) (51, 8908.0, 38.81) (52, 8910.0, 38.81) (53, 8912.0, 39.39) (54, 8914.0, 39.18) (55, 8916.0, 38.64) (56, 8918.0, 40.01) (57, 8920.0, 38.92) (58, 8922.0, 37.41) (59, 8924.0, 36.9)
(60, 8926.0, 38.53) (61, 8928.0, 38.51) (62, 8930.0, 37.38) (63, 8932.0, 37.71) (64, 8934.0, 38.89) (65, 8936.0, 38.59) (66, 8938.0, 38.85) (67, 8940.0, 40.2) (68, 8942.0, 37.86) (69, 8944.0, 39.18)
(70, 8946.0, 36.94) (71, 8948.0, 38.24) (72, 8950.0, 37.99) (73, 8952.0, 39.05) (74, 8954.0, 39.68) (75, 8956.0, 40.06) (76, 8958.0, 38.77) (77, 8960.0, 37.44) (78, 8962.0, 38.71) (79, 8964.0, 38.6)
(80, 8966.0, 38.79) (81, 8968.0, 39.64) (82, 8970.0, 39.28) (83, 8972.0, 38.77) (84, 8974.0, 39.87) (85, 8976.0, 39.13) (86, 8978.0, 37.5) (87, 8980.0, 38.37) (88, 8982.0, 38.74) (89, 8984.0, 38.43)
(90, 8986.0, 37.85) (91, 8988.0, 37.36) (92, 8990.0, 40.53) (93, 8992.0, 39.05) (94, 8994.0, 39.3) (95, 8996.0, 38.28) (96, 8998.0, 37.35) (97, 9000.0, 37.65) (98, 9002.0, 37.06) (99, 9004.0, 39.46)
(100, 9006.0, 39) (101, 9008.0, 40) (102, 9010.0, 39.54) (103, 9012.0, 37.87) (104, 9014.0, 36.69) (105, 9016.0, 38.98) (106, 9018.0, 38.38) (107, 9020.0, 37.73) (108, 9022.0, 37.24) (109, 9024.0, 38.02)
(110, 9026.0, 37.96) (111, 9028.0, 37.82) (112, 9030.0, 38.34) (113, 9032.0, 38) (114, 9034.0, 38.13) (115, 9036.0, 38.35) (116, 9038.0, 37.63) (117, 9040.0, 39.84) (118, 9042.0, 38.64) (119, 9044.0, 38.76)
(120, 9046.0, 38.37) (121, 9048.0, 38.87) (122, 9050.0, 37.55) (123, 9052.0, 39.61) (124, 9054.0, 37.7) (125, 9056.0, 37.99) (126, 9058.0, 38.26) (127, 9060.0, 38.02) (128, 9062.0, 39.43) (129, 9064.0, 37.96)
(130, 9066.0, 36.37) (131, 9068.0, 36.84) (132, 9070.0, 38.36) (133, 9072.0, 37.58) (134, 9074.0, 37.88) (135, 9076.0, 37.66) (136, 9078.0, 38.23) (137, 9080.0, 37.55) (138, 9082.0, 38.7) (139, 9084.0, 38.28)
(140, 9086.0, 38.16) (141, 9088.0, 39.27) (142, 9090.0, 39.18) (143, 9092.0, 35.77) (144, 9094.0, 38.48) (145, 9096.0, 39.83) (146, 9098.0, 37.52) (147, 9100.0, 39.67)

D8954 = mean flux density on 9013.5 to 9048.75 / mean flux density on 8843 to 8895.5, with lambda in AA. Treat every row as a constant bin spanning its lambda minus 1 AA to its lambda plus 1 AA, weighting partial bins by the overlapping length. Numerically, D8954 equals 1.0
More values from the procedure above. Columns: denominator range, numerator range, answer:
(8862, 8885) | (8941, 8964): 0.99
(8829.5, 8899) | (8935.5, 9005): 0.98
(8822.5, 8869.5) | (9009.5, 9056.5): 0.97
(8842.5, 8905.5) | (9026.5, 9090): 0.97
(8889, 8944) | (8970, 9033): 0.99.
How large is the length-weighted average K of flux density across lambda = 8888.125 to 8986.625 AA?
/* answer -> 38.8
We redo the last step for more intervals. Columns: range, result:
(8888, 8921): 39.3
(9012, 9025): 37.8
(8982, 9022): 38.4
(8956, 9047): 38.5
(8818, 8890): 39.2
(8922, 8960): 38.5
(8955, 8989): 38.7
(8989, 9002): 38.6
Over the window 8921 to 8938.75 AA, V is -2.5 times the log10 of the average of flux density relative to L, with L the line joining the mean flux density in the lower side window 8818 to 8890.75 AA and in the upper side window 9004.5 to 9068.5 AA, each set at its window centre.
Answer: 0.02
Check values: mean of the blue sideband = 39.2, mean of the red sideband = 38.3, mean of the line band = 38.1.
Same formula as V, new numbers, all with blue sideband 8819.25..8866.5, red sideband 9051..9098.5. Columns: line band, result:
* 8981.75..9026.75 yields 0.004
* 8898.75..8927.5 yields 0.003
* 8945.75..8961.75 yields 0.004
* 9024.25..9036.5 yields 0.008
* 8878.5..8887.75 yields -0.014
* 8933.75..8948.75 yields 0.007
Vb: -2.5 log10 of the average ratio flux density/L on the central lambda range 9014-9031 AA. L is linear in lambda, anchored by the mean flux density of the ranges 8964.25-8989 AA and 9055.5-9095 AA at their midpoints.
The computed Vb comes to 0.010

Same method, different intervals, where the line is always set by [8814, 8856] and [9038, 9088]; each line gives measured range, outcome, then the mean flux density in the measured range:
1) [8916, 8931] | 0.022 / 38.3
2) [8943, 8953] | 0.018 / 38.3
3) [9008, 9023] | 0.009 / 38.2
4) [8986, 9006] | 0.005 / 38.4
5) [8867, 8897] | 0.005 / 39.1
